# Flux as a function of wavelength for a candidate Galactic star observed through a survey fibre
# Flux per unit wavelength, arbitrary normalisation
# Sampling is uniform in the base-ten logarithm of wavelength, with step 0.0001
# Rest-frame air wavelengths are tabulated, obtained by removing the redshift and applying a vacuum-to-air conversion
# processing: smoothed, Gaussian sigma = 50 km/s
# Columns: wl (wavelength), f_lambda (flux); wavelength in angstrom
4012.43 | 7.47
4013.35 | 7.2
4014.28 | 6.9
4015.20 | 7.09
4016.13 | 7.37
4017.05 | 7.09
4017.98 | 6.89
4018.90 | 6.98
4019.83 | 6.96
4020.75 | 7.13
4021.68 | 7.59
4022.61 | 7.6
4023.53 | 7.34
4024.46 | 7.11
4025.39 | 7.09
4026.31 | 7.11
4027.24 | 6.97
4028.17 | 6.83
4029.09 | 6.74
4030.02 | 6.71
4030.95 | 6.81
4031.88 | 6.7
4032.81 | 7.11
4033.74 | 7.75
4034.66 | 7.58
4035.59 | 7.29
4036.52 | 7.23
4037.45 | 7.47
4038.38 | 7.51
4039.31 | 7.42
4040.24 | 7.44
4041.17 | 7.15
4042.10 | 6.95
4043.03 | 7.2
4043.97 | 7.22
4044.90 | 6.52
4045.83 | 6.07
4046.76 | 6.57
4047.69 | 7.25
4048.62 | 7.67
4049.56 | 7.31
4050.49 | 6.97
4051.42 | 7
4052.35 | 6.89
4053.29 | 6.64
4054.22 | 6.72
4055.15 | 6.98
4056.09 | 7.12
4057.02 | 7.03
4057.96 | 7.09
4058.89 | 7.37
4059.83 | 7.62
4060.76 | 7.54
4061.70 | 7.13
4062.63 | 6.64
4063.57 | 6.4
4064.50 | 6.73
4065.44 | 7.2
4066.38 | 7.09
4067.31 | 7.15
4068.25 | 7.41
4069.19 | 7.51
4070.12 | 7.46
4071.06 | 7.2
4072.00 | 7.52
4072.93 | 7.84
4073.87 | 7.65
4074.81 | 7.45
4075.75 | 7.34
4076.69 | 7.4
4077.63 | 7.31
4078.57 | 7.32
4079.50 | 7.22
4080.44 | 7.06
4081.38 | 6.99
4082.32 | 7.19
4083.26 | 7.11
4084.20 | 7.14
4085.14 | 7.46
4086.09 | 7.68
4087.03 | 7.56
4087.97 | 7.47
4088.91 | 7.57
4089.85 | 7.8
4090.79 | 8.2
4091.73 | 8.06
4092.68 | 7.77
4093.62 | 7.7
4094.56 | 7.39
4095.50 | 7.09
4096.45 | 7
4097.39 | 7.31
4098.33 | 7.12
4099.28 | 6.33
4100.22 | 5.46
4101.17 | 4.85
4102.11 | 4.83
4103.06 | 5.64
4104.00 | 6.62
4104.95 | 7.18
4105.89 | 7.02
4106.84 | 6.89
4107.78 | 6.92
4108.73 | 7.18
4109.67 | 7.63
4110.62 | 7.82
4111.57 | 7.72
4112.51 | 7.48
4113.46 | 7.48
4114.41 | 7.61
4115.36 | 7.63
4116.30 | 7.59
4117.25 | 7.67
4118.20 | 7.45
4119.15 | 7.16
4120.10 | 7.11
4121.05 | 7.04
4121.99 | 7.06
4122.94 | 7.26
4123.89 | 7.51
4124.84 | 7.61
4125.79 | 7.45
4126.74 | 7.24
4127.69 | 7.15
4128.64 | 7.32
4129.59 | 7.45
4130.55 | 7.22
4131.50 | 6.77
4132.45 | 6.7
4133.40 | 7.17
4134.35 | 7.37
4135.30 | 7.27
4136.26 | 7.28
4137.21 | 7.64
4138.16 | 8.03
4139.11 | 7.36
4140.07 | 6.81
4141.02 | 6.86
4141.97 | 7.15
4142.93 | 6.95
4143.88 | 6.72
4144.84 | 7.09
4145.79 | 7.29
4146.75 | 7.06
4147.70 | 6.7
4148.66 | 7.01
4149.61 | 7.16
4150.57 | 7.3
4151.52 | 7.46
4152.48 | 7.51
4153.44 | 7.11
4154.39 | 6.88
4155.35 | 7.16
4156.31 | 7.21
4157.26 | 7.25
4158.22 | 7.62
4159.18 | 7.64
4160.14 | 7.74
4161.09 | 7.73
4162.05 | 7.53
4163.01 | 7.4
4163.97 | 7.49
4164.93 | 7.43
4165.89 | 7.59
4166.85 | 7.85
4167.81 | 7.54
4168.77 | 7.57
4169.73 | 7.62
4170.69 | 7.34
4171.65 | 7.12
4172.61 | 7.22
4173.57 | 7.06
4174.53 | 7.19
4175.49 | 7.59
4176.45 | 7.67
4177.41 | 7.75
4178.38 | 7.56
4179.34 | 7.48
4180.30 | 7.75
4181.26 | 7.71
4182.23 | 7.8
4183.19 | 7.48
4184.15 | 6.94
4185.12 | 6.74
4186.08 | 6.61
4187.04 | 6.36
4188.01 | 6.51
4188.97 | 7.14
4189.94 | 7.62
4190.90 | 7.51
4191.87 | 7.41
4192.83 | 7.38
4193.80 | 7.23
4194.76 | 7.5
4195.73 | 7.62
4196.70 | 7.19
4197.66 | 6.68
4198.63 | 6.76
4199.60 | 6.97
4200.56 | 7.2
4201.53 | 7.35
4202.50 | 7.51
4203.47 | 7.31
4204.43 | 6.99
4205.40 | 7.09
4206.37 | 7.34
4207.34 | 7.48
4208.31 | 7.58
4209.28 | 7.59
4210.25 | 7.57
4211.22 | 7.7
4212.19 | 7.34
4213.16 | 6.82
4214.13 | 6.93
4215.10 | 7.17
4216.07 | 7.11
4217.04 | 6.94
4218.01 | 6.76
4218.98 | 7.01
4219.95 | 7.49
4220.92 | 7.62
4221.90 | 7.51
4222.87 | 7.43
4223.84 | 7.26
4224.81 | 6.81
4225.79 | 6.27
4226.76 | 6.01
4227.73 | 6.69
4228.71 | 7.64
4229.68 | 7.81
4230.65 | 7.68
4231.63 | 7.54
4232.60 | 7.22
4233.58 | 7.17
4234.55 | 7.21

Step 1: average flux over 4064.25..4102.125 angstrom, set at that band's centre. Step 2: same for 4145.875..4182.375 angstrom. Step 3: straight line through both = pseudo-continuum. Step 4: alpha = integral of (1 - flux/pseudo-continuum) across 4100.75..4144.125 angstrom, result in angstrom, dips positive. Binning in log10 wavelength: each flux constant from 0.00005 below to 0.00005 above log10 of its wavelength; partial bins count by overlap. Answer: 1.1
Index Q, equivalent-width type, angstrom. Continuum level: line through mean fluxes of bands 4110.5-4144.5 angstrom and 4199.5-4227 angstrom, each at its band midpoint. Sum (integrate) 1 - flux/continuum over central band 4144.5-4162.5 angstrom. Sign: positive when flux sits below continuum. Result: -0.05 angstrom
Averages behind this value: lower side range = 7.3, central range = 7.29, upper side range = 7.19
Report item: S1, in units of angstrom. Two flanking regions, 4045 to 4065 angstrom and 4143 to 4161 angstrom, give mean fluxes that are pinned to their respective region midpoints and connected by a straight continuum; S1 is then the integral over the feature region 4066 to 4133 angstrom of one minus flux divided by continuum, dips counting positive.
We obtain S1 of -1.2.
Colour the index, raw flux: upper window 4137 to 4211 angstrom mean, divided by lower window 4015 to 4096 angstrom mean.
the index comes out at 1.01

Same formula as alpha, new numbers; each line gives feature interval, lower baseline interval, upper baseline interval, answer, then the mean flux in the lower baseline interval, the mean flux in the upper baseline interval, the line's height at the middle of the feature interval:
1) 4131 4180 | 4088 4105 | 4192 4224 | -1.6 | 6.89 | 7.26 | 7.09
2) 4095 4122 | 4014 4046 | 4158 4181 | 1.4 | 7.12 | 7.52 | 7.35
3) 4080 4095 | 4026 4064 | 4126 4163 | -0.8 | 7.07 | 7.24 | 7.14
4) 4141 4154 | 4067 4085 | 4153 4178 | 0.5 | 7.34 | 7.44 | 7.42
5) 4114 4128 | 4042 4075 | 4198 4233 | -0.4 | 7.11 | 7.21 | 7.15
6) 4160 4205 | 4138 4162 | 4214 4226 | -0.9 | 7.23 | 7.13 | 7.18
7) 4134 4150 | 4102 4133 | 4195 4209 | 0.1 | 7.19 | 7.23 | 7.2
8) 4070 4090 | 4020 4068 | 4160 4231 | -0.7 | 7.09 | 7.29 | 7.14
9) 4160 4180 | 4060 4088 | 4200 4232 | -0.7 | 7.27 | 7.23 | 7.24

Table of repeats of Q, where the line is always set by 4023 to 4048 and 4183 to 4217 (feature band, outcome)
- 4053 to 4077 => -0.4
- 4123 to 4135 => -0.2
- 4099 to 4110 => 1.2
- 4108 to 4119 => -0.6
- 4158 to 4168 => -0.6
